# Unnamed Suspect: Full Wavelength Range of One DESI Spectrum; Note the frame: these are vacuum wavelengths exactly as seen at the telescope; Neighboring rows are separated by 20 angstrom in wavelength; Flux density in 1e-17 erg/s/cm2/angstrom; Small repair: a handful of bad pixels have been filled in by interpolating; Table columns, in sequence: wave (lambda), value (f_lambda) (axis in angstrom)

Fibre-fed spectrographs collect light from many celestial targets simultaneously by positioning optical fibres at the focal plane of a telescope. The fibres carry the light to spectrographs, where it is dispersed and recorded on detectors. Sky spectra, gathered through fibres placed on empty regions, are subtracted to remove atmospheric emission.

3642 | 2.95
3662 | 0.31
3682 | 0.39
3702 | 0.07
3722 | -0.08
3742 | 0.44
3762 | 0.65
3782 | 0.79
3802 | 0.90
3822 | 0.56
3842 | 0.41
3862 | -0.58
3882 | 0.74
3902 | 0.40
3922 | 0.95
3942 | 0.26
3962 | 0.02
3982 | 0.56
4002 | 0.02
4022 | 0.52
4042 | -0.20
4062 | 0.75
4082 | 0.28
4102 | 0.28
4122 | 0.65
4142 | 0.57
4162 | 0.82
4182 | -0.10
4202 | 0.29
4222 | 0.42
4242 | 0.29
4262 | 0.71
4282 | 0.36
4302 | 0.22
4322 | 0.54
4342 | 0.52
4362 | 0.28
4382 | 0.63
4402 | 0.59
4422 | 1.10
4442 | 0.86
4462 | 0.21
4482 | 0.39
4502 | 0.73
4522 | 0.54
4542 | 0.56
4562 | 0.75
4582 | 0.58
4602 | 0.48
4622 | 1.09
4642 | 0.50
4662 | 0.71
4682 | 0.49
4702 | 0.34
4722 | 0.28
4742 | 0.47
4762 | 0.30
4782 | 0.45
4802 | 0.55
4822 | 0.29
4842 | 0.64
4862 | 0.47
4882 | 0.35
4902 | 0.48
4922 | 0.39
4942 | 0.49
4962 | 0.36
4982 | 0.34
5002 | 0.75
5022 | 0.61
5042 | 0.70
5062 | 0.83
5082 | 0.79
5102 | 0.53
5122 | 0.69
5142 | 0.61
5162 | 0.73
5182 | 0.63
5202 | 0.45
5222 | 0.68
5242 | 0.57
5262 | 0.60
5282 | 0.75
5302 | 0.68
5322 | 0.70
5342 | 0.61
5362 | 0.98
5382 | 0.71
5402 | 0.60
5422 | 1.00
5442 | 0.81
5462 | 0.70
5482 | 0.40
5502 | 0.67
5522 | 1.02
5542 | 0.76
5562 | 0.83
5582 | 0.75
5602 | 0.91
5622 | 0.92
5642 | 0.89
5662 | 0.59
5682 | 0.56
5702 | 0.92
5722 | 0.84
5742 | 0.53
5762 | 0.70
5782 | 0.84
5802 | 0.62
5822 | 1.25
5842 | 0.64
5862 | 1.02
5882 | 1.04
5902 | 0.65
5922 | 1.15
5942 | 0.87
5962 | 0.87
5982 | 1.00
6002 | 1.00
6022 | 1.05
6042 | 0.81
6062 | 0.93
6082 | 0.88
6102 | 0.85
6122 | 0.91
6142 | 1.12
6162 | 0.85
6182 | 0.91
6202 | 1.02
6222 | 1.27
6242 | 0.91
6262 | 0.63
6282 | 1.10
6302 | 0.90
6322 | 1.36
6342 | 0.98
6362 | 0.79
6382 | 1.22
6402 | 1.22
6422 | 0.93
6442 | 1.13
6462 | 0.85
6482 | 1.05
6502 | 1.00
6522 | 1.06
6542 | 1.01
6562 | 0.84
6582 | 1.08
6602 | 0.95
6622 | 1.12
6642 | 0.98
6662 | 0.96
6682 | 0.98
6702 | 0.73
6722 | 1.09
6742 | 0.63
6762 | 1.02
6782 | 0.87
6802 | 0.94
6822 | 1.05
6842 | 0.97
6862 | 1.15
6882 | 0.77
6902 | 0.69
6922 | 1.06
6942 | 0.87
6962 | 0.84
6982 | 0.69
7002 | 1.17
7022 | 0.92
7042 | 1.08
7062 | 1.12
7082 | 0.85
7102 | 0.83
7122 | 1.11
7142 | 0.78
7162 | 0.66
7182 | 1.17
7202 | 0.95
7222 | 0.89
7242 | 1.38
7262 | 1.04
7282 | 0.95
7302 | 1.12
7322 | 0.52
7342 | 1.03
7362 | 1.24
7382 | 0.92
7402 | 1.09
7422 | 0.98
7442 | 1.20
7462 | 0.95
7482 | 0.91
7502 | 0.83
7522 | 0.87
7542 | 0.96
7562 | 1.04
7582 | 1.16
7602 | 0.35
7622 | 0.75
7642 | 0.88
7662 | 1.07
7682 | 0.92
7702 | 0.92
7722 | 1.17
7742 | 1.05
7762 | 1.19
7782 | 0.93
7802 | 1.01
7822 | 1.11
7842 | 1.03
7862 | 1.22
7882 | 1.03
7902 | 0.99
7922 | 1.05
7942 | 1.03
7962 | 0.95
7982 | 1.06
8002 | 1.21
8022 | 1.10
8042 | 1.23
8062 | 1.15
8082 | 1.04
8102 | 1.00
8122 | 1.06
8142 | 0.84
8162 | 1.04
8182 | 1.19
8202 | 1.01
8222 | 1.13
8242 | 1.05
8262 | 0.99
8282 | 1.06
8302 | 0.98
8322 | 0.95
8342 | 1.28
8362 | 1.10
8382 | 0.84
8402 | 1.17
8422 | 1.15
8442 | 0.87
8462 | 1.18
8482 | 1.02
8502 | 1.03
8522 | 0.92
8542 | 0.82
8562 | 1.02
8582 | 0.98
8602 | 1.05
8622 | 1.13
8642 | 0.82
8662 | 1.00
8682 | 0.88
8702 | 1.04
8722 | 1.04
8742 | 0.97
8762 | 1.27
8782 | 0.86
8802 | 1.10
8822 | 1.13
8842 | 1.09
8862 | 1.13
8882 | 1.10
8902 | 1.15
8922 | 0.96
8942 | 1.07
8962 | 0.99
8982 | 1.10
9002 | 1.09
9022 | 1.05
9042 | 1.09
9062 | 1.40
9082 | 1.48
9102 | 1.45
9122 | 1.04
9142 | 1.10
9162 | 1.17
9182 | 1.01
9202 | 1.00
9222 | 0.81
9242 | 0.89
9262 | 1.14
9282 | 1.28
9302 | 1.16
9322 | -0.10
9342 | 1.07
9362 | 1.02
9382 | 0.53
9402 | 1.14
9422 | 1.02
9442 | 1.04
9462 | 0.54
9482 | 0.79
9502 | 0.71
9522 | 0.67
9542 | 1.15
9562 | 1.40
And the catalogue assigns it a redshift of 0.38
